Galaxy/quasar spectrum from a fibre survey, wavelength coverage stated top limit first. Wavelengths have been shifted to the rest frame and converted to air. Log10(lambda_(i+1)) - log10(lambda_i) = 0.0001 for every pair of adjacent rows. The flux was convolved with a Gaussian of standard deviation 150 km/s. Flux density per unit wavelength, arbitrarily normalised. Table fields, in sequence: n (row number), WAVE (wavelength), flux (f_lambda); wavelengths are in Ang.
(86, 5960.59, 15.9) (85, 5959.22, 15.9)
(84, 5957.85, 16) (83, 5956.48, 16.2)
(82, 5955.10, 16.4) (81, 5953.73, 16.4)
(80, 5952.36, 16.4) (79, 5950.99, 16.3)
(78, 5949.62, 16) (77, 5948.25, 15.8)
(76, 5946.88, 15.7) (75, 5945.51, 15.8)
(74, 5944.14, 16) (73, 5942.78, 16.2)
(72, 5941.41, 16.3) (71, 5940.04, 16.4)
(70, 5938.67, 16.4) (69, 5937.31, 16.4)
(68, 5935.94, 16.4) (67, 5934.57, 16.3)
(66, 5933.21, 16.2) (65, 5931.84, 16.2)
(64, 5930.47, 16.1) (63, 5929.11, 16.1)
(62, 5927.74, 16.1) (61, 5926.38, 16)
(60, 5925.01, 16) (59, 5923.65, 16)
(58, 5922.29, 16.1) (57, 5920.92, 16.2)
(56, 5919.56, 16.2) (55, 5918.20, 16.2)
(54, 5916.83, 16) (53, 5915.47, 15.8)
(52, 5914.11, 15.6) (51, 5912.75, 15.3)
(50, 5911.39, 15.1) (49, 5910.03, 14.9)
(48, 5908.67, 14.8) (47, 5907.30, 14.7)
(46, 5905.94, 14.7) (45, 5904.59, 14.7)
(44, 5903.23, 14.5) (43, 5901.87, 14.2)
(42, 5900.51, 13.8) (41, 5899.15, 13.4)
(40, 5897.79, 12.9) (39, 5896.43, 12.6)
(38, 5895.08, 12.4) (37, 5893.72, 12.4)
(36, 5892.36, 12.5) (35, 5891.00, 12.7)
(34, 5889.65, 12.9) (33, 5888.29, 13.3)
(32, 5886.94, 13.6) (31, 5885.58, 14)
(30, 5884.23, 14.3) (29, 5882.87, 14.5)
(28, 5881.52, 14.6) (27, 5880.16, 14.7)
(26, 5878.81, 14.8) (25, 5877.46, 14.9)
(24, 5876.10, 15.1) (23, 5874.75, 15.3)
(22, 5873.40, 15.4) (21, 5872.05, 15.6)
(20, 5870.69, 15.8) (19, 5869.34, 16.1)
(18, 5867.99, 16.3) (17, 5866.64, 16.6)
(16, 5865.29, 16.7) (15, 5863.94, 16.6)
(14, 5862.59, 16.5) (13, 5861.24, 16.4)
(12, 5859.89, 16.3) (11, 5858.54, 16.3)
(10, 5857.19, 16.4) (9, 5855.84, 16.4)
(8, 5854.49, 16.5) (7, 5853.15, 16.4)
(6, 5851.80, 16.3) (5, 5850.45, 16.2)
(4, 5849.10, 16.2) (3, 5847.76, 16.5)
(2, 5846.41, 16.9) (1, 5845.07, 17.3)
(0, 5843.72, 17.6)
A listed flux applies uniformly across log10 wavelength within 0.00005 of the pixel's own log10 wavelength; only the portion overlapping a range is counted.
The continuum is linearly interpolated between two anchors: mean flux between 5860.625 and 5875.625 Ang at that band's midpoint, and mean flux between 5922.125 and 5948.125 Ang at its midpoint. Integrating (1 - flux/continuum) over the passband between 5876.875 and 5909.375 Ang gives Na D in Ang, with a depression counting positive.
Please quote 4.6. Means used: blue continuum 16.1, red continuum 16.1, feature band 13.8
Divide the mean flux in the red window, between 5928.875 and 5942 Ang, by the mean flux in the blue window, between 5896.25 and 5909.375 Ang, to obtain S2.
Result 1.16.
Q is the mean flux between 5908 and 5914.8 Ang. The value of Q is 15.2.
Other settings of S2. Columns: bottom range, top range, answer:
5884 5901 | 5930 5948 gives 1.23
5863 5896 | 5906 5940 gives 1.08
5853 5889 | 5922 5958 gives 1.04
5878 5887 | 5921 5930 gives 1.11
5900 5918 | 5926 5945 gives 1.08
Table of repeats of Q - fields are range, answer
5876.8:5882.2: 14.8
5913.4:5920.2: 16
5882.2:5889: 13.9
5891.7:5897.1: 12.5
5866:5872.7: 16.1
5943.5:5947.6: 15.8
